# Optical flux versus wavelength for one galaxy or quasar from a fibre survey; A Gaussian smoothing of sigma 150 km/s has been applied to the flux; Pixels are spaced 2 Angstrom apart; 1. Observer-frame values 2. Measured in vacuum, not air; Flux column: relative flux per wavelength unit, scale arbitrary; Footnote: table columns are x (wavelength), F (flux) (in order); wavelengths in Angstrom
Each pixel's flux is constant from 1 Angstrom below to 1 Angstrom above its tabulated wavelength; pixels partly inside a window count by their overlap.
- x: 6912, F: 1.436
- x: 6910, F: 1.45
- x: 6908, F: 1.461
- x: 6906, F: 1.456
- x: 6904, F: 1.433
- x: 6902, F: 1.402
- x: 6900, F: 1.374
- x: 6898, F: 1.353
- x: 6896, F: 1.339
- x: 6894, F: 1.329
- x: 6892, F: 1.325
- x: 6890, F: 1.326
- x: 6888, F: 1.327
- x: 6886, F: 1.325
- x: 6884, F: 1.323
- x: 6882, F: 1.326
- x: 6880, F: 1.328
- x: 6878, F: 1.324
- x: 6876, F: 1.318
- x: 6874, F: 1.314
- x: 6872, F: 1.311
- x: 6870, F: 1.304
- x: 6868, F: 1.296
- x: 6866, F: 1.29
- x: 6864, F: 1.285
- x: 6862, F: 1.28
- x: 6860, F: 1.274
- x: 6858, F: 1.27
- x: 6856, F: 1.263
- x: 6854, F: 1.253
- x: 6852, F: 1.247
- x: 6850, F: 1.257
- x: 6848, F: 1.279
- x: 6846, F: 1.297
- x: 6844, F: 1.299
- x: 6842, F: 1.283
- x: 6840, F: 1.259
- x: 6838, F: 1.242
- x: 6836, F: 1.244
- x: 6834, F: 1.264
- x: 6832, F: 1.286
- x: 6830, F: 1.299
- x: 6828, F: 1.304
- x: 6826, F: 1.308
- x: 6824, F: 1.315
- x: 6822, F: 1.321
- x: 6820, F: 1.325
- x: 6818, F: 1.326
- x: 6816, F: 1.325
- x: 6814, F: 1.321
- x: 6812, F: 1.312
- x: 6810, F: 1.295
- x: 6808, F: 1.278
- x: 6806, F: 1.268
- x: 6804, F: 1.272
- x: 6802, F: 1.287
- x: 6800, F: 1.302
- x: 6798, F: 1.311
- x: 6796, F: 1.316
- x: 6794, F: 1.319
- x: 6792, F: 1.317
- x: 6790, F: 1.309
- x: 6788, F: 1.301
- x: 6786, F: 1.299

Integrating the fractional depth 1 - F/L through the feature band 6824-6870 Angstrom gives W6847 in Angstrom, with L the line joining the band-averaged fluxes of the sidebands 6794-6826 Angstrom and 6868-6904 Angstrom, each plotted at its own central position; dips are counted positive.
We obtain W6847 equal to 1.4 Angstrom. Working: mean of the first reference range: 1.31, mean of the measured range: 1.28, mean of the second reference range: 1.33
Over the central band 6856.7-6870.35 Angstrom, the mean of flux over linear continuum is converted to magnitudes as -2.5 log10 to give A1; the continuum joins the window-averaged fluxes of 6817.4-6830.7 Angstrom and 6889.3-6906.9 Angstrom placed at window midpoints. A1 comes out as 0.05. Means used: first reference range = 1.31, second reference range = 1.37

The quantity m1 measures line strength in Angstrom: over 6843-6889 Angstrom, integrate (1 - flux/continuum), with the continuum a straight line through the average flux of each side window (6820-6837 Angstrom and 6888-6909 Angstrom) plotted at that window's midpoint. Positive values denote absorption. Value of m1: 1.5 Angstrom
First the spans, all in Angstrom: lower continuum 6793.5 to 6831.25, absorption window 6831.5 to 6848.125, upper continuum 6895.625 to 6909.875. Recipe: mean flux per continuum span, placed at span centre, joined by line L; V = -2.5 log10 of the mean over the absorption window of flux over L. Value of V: 0.05 mag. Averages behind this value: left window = 1.31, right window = 1.41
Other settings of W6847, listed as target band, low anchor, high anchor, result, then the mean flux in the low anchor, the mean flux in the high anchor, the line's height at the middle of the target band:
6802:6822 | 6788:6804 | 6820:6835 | 0.0 Angstrom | 1.31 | 1.3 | 1.3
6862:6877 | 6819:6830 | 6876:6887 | 0.2 Angstrom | 1.31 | 1.32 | 1.32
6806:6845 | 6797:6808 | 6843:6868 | -0.4 Angstrom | 1.29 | 1.28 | 1.28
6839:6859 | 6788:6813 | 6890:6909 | 1.0 Angstrom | 1.3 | 1.38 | 1.34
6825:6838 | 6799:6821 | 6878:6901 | 0.3 Angstrom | 1.3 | 1.33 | 1.31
